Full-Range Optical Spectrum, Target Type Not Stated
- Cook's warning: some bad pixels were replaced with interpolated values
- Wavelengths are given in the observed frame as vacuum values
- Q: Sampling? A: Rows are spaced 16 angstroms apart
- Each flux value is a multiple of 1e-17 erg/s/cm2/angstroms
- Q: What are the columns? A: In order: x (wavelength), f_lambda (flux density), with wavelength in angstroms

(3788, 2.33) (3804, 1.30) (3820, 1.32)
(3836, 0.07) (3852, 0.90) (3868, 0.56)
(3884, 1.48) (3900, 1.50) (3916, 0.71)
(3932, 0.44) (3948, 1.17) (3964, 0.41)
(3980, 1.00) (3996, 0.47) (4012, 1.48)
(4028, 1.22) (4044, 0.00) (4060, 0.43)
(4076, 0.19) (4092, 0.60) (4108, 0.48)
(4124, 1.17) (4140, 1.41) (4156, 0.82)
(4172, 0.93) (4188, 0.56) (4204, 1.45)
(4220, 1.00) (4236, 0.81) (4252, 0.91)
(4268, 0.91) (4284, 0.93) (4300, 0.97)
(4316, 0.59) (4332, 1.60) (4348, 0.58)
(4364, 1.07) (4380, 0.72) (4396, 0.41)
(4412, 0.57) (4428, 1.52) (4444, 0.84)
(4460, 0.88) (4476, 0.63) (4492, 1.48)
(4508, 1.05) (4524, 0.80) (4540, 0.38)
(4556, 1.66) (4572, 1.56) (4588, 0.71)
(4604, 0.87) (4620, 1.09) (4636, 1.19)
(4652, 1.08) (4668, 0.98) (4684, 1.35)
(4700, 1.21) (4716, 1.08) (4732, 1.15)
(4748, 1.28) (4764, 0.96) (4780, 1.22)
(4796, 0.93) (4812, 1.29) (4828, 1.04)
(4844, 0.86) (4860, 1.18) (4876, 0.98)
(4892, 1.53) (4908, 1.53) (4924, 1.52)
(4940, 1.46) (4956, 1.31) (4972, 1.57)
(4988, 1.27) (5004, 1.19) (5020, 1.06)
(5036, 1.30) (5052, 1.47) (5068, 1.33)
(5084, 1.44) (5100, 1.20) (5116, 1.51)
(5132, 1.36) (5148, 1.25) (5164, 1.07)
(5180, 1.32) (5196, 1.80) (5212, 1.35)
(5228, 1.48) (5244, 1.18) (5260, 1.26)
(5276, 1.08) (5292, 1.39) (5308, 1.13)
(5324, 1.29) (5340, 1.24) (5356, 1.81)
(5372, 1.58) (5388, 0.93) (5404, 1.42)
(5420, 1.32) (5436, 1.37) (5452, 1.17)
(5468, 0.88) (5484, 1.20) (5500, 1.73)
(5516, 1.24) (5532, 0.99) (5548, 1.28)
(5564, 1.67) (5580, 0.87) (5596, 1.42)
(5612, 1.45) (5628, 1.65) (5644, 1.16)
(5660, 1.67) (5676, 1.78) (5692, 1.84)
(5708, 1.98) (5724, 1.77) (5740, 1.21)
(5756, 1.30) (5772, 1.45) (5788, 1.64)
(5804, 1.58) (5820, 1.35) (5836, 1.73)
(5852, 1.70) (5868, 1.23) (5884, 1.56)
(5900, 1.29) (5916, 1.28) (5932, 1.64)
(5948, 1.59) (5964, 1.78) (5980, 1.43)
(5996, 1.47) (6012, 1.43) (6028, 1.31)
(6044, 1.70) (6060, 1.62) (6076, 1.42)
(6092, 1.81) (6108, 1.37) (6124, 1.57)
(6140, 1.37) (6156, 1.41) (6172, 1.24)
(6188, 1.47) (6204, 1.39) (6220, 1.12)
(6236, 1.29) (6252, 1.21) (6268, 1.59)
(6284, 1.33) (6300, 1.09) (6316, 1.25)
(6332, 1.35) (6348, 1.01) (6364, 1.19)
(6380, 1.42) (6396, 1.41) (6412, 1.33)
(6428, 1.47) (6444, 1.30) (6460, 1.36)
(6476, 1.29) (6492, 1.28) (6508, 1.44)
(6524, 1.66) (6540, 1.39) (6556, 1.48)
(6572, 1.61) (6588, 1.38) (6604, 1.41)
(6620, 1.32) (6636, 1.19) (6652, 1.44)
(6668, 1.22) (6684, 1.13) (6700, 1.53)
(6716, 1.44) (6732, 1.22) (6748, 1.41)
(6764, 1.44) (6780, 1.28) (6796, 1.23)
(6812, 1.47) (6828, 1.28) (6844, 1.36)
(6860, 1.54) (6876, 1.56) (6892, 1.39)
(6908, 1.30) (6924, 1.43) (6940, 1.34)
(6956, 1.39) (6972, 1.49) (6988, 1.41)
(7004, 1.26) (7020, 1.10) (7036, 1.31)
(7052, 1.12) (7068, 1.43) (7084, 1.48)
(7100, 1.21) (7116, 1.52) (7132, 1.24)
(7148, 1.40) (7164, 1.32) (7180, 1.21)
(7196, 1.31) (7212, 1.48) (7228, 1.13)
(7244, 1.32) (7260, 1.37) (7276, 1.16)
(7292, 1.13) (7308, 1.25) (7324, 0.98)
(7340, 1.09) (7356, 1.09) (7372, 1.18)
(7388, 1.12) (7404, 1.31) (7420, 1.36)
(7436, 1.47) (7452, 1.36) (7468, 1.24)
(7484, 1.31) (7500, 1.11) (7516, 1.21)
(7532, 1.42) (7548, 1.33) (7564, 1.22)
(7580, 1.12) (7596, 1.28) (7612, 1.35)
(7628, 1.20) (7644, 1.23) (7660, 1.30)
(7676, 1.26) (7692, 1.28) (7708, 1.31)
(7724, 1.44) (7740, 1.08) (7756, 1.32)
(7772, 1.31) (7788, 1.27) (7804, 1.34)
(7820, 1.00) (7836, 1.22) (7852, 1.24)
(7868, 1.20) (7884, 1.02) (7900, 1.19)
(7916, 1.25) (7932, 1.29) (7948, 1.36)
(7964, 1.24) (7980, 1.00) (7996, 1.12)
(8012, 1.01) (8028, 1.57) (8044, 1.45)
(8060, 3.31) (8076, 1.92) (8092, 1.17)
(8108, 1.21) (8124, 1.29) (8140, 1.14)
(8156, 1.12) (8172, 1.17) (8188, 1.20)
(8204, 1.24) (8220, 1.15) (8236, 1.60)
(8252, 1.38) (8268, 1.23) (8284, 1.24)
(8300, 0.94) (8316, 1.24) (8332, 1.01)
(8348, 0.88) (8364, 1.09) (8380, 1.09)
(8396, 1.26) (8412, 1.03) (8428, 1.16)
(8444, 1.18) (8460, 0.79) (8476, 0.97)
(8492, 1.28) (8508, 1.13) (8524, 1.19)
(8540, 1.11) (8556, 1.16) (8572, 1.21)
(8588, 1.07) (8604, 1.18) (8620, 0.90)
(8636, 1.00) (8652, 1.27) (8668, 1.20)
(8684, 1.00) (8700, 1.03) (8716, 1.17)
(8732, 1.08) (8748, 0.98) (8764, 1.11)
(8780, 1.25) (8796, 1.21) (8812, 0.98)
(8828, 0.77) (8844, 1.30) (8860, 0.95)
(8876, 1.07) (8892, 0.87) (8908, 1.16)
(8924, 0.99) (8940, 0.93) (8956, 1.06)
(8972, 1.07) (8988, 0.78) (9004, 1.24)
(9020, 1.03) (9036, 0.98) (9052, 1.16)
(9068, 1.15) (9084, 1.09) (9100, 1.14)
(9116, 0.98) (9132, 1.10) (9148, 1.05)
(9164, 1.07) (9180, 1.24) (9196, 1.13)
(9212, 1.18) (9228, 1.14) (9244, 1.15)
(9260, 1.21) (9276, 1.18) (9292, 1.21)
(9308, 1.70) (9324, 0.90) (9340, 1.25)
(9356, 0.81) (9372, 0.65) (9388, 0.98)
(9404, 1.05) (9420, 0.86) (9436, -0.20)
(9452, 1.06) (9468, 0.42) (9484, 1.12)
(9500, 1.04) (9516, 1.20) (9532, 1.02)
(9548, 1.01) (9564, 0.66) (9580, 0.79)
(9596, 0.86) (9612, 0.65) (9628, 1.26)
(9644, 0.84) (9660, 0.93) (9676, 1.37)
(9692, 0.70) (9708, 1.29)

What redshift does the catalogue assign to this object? 0.227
